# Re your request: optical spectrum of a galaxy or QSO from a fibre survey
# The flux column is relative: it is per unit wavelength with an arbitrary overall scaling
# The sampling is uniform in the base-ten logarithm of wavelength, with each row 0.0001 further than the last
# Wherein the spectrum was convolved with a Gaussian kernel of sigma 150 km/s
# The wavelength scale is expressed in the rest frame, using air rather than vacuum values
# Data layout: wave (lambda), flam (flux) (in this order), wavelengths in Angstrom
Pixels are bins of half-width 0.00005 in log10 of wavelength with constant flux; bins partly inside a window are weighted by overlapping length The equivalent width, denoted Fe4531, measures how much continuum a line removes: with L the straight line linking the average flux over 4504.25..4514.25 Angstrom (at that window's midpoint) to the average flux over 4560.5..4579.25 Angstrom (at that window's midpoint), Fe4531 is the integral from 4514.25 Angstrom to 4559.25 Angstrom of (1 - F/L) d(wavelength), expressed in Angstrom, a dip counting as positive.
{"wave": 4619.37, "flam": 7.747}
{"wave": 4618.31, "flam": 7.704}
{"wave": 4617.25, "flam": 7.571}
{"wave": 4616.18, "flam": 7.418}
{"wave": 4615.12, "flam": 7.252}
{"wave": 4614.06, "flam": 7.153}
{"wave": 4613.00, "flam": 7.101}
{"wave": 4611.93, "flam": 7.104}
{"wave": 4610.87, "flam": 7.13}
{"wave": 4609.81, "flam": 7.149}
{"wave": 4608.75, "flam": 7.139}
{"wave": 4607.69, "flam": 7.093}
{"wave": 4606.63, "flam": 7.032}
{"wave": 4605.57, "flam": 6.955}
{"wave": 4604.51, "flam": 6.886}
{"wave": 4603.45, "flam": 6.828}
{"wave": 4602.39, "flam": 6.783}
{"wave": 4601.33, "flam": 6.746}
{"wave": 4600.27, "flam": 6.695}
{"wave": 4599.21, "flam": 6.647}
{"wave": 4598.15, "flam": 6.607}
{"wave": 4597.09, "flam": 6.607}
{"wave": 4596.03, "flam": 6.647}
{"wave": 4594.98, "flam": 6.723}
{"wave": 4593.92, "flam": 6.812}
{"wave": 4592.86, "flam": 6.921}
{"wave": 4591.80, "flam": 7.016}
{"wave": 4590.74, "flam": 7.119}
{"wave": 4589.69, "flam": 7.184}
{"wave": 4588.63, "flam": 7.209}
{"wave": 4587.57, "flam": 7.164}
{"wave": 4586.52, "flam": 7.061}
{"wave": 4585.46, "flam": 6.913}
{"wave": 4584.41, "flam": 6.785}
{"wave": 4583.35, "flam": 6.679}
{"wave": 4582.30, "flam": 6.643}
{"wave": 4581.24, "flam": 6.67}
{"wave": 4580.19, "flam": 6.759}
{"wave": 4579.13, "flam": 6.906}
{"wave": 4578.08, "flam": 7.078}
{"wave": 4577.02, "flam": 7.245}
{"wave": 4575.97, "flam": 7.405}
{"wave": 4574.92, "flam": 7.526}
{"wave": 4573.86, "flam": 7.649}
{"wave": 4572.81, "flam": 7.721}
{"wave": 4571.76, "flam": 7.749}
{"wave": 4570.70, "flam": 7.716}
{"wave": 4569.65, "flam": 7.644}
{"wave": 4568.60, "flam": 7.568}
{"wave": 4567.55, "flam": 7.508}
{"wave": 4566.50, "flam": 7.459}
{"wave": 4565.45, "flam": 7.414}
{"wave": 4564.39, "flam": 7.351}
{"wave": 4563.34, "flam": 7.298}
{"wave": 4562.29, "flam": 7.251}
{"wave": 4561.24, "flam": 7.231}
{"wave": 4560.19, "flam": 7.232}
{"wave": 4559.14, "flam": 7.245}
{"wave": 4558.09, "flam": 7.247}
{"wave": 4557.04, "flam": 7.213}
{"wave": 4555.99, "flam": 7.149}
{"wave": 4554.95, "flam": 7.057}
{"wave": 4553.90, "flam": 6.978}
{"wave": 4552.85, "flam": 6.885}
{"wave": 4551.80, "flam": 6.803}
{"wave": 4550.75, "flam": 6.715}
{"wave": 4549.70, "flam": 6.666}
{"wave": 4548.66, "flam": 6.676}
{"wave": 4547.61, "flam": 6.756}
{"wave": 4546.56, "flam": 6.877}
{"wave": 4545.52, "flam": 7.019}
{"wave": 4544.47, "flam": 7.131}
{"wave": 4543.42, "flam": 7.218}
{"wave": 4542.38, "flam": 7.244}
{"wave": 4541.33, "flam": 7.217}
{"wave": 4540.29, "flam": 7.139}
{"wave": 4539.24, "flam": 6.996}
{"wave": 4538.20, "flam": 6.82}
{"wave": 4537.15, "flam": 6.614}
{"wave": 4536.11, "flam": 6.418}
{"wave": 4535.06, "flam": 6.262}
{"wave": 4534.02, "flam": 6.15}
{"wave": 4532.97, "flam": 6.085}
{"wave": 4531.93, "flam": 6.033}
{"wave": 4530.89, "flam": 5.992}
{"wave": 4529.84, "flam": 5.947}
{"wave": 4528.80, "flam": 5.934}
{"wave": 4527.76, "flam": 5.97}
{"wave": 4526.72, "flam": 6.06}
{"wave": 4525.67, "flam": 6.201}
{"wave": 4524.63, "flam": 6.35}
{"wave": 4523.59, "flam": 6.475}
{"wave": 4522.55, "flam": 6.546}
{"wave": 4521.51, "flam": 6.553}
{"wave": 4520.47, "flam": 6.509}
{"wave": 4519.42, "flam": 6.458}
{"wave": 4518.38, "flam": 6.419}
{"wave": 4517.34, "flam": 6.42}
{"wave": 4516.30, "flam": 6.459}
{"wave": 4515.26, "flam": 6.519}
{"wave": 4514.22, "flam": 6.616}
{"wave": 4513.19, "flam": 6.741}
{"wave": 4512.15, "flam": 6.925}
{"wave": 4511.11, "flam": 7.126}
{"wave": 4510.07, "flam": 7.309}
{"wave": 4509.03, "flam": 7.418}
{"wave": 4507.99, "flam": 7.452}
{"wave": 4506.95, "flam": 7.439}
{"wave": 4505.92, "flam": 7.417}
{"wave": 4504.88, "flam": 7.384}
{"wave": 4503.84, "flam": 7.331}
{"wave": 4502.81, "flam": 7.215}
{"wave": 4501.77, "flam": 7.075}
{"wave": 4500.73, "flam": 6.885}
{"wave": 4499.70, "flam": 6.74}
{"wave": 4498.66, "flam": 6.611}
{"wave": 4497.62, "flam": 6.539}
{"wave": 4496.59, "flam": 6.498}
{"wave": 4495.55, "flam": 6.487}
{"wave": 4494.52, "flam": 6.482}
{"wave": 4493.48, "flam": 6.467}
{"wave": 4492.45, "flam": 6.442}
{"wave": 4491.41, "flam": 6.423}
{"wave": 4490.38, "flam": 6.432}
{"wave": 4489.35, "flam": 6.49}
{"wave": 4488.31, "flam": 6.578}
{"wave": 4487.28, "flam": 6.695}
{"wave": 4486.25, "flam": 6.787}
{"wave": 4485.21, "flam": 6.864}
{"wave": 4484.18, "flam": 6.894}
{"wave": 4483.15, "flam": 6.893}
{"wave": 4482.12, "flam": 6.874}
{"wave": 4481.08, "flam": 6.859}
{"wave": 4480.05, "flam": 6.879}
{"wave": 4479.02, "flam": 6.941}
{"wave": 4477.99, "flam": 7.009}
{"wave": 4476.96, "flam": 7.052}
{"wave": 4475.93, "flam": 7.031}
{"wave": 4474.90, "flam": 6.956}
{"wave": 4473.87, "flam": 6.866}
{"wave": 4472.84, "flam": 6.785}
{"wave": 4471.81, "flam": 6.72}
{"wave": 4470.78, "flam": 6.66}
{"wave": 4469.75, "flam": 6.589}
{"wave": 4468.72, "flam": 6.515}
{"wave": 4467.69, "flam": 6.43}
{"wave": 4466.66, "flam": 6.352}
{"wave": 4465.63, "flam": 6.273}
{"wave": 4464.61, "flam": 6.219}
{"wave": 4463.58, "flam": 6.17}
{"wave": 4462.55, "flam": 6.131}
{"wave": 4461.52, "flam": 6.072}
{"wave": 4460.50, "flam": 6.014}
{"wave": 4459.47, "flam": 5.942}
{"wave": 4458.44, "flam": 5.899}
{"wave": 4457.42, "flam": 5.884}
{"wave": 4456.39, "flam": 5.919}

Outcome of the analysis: 4.21 Angstrom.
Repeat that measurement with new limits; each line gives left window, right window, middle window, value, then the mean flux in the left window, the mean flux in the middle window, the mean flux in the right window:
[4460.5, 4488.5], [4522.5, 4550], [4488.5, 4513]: -1.0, 6.66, 6.89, 6.55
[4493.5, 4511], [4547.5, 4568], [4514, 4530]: 1.6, 7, 6.34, 7.11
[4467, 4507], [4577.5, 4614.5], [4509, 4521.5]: 0.2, 6.79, 6.71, 6.91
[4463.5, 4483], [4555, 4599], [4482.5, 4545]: 1.8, 6.71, 6.68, 7.15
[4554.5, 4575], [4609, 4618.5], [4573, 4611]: 1.9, 7.41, 6.96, 7.27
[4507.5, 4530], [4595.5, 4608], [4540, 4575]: -2.9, 6.57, 7.22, 6.79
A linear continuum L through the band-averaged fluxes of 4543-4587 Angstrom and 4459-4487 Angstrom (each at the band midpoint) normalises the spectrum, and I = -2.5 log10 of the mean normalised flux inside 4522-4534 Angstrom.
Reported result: 0.13 mag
